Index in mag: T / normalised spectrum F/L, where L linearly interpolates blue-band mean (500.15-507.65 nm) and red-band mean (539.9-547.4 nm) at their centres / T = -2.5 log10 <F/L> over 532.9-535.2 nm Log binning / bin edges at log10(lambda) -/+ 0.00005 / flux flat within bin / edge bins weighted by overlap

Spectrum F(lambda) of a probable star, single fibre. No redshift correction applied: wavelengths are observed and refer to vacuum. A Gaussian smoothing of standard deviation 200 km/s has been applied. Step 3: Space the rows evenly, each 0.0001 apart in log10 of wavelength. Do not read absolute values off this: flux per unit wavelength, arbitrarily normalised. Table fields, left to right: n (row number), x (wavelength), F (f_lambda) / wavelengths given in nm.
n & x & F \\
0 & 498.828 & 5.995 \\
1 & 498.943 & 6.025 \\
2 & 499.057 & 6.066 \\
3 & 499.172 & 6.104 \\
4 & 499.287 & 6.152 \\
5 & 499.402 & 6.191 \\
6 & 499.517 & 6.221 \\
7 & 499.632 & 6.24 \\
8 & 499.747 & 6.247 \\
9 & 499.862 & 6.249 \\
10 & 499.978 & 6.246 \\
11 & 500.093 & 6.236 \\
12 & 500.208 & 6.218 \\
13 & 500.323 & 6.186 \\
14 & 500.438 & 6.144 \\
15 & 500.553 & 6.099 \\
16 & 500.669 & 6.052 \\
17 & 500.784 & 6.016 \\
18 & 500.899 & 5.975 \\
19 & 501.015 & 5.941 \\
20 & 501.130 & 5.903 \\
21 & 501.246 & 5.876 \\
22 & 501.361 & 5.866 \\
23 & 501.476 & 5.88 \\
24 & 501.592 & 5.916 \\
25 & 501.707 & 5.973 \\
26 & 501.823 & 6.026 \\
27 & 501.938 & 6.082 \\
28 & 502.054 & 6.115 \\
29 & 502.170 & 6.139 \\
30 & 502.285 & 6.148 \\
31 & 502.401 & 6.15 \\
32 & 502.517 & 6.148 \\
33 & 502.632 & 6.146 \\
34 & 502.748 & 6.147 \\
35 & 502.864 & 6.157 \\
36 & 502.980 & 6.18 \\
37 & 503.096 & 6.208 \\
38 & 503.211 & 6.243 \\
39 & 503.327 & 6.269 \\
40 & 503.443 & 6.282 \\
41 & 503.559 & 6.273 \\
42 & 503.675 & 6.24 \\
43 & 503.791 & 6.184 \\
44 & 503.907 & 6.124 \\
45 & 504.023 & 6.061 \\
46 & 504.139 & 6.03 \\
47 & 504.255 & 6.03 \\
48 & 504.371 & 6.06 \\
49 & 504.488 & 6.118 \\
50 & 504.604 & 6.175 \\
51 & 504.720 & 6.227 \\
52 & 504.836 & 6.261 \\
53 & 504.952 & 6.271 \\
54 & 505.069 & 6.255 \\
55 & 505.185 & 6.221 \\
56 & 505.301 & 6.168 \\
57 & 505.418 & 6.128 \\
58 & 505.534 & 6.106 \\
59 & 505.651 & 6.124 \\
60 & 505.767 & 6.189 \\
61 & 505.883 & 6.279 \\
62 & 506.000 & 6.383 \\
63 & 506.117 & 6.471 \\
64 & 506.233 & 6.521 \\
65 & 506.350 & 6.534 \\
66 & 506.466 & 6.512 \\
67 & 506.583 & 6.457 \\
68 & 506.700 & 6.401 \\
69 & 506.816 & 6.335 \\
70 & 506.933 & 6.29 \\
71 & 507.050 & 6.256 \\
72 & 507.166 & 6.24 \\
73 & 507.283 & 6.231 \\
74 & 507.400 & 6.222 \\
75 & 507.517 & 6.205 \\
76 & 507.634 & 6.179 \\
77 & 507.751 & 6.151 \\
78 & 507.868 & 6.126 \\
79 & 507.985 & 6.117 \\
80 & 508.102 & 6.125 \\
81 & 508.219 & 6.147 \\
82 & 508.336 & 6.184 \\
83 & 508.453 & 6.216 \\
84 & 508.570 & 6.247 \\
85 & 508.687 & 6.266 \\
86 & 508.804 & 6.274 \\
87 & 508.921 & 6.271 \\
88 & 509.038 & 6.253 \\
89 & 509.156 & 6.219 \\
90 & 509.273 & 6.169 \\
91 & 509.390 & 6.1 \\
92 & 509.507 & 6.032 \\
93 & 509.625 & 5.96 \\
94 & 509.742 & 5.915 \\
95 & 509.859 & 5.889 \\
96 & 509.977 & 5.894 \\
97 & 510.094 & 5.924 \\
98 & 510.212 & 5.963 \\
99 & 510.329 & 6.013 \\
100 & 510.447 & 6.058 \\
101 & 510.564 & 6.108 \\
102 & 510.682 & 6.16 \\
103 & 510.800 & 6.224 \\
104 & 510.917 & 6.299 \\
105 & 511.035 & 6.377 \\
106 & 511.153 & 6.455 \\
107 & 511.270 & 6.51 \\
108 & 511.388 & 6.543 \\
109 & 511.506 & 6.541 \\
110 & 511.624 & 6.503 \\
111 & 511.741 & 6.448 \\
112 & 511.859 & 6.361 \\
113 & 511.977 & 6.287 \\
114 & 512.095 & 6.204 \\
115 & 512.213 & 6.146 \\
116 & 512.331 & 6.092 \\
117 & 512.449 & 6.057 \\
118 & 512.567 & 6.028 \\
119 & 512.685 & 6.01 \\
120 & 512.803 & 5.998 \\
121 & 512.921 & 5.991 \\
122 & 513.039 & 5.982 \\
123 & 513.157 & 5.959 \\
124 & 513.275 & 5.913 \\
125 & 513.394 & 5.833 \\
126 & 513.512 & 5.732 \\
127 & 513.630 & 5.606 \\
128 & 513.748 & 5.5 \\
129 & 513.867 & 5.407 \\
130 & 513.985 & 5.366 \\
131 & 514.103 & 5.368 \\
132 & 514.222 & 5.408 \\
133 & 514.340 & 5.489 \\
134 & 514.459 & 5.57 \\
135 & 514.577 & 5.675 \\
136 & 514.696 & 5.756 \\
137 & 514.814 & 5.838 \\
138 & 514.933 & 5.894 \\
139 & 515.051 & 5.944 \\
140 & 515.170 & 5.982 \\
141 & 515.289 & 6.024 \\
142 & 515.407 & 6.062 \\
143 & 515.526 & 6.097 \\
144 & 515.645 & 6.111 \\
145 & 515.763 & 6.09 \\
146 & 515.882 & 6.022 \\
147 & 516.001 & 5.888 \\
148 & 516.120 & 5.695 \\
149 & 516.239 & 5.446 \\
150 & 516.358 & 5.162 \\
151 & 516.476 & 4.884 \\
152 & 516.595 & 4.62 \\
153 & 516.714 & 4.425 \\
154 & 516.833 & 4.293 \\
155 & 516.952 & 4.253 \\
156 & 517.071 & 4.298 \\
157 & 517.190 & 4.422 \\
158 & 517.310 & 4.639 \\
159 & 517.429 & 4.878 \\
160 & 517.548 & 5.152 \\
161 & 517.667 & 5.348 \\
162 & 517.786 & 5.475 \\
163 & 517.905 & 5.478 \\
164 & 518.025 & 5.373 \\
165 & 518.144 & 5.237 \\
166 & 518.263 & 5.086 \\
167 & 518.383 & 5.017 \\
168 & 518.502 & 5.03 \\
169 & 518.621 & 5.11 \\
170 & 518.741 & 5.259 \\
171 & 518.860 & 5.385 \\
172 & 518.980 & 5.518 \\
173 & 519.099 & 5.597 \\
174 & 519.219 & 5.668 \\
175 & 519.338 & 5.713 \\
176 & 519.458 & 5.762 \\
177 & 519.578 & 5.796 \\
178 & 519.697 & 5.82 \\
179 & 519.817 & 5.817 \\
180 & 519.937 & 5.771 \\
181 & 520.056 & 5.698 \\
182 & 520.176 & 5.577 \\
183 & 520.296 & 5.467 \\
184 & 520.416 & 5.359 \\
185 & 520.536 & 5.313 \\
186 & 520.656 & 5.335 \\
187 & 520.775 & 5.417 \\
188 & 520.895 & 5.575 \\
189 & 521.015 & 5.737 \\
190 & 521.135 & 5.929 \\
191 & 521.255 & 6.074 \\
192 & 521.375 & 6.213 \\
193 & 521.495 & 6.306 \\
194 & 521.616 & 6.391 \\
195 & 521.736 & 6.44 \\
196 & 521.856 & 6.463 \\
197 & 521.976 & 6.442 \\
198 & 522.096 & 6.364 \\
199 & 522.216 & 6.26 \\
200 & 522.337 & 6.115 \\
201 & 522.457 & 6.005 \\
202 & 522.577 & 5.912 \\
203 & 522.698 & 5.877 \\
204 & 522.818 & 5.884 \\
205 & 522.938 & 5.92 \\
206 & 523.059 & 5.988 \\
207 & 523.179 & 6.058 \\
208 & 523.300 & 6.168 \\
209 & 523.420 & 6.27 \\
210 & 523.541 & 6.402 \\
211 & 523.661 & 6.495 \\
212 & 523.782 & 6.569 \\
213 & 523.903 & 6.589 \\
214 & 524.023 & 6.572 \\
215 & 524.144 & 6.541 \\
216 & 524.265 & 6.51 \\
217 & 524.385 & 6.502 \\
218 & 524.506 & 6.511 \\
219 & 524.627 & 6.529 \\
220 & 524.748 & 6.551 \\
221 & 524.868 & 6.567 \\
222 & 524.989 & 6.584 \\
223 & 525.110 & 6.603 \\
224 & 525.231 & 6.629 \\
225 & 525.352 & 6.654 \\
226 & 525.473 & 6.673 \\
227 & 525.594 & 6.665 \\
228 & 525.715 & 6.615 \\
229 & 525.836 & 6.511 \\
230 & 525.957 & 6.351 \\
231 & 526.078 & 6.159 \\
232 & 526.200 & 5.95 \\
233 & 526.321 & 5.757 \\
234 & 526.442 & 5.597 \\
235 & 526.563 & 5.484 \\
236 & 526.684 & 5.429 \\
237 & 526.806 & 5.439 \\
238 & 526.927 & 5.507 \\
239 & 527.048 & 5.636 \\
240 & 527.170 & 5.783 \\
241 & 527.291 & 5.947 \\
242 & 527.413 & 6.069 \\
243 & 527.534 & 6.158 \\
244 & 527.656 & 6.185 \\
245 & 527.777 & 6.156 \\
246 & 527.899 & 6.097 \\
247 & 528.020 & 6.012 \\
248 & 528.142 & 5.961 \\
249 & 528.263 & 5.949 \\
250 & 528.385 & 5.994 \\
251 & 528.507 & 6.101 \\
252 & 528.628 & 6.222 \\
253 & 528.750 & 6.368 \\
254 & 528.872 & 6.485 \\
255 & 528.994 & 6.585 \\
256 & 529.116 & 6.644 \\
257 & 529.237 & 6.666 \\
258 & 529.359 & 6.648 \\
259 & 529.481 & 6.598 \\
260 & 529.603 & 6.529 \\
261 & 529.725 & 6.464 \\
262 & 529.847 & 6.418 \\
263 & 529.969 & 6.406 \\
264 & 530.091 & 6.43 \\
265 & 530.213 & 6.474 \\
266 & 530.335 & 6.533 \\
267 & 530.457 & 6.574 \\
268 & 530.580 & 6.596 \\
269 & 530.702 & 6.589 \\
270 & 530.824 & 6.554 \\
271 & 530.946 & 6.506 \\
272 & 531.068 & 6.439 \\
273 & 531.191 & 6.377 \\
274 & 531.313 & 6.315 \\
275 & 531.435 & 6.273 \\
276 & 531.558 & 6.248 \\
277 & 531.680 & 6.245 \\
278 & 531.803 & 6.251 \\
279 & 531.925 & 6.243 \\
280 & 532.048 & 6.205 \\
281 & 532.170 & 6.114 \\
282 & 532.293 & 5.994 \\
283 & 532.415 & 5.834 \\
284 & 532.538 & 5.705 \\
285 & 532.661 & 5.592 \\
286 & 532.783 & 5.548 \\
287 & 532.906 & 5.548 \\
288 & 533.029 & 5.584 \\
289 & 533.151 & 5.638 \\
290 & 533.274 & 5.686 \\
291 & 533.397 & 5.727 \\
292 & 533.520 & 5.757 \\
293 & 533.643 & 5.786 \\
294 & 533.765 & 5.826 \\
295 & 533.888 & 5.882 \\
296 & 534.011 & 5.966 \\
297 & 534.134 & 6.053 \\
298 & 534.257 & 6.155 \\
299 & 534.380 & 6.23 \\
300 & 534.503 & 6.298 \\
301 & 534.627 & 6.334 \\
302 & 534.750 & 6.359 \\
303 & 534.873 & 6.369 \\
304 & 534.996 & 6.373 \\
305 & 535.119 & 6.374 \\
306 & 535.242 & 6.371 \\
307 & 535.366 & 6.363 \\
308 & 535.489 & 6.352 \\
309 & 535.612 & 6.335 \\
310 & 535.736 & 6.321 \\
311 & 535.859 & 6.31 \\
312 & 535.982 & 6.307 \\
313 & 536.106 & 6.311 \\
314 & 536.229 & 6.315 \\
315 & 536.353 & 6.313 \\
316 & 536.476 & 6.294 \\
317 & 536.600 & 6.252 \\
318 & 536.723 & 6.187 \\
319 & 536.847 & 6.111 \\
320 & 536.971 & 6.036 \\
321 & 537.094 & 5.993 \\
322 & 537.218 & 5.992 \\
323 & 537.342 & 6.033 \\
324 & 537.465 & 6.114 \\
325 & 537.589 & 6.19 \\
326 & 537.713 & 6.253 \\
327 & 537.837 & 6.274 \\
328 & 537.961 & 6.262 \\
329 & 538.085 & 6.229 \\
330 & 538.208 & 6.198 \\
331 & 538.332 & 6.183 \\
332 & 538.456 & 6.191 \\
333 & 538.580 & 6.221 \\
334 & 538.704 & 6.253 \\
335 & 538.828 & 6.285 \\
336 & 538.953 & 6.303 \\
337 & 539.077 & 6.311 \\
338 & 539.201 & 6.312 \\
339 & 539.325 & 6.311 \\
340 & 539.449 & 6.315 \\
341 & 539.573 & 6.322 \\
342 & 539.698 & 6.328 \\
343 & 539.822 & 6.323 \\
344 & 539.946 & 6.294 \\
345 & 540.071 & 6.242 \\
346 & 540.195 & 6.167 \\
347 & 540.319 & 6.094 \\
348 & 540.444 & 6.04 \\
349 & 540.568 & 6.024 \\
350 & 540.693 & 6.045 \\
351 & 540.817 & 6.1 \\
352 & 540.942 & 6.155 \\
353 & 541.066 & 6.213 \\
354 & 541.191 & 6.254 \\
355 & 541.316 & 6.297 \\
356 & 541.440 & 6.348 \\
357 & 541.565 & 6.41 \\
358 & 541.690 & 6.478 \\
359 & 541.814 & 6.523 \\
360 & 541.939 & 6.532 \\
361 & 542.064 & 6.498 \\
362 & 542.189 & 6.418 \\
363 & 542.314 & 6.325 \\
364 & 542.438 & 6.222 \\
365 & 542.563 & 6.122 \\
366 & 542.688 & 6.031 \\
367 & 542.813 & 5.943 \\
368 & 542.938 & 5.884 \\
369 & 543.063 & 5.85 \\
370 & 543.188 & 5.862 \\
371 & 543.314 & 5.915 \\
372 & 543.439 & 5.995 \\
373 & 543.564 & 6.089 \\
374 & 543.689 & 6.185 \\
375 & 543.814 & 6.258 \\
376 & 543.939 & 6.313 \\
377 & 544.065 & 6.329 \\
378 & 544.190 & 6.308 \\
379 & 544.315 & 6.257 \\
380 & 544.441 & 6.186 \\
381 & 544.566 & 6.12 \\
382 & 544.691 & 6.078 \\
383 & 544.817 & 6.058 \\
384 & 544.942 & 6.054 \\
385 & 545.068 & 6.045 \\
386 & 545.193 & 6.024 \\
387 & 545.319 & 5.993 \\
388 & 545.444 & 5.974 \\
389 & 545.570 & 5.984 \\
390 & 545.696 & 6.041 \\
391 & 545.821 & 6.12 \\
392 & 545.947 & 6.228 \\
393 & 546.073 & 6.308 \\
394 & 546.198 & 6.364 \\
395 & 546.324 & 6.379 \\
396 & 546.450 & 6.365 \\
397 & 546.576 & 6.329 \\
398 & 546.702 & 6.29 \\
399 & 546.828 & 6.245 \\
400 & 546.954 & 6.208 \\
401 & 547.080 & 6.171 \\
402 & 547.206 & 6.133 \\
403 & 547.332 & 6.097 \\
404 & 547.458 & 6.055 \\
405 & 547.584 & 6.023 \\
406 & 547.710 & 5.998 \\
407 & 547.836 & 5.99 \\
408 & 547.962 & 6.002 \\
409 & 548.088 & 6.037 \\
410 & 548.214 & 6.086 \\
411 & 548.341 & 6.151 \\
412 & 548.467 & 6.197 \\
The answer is 0.03 mag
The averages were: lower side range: 6.17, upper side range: 6.18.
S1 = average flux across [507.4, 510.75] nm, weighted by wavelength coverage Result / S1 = 6.11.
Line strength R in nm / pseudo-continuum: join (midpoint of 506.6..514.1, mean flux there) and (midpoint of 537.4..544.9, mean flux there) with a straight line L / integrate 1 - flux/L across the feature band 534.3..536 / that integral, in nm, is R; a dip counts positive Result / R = -0.04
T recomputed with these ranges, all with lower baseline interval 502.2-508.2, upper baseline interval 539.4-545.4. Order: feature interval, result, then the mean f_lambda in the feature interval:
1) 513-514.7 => 0.11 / 5.63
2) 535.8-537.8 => 0.00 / 6.19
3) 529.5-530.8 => -0.05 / 6.5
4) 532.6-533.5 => 0.10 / 5.63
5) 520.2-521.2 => 0.13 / 5.52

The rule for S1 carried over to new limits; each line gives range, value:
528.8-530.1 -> 6.54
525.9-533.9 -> 6.1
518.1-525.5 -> 5.99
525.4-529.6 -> 6.14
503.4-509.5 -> 6.23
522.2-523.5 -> 6.04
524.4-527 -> 6.23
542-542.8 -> 6.25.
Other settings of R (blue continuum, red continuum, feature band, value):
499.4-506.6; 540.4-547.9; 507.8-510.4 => 0.03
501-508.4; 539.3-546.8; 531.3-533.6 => 0.10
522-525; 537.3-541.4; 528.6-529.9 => -0.05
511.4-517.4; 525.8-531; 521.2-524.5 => -0.16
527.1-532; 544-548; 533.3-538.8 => 0.07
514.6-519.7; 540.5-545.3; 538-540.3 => -0.08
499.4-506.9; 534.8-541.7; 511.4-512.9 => -0.01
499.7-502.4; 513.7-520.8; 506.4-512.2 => -0.49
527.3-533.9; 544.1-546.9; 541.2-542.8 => -0.04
